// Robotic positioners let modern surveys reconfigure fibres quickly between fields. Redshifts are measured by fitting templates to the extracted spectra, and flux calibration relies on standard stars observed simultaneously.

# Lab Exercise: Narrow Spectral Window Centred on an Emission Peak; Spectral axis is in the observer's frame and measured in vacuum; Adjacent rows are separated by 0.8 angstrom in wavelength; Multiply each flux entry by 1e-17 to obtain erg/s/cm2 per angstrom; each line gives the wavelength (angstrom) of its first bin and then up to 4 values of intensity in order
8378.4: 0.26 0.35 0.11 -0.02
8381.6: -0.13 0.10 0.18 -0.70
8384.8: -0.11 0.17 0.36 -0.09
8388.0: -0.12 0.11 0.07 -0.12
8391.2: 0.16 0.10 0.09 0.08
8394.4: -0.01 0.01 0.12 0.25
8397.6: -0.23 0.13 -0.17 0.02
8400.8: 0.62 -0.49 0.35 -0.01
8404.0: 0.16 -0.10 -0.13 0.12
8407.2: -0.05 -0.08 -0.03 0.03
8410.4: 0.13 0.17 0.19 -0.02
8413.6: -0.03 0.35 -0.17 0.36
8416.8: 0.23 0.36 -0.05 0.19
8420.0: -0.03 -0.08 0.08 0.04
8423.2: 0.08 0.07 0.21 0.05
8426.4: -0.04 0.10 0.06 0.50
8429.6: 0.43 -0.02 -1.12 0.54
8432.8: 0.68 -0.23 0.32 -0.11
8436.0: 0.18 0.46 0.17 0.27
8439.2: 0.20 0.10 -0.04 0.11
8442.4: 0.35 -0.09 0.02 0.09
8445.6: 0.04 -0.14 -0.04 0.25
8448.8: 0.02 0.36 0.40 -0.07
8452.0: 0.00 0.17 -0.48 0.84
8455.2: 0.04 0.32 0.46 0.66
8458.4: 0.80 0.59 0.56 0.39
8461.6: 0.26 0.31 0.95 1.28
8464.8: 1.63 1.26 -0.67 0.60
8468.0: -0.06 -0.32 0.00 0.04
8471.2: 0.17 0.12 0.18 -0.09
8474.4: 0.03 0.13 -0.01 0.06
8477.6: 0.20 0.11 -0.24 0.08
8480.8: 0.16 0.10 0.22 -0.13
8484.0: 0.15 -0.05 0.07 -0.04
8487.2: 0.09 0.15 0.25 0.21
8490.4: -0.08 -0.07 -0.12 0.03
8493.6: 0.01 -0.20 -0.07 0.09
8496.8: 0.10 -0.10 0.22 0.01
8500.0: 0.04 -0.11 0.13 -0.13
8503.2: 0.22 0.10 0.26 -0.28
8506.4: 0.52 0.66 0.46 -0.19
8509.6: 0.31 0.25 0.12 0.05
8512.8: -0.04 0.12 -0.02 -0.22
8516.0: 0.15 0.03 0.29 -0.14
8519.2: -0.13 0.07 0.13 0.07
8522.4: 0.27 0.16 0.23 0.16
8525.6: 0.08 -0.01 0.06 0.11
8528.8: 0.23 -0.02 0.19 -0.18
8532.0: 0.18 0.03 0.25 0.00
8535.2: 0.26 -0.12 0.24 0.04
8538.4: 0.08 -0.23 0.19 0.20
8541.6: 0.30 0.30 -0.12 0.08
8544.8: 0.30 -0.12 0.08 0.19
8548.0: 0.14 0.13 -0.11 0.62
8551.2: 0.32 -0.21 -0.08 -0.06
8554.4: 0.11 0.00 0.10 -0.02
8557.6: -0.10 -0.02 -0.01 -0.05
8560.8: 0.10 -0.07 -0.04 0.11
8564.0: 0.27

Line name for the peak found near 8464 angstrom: [O II] 3727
